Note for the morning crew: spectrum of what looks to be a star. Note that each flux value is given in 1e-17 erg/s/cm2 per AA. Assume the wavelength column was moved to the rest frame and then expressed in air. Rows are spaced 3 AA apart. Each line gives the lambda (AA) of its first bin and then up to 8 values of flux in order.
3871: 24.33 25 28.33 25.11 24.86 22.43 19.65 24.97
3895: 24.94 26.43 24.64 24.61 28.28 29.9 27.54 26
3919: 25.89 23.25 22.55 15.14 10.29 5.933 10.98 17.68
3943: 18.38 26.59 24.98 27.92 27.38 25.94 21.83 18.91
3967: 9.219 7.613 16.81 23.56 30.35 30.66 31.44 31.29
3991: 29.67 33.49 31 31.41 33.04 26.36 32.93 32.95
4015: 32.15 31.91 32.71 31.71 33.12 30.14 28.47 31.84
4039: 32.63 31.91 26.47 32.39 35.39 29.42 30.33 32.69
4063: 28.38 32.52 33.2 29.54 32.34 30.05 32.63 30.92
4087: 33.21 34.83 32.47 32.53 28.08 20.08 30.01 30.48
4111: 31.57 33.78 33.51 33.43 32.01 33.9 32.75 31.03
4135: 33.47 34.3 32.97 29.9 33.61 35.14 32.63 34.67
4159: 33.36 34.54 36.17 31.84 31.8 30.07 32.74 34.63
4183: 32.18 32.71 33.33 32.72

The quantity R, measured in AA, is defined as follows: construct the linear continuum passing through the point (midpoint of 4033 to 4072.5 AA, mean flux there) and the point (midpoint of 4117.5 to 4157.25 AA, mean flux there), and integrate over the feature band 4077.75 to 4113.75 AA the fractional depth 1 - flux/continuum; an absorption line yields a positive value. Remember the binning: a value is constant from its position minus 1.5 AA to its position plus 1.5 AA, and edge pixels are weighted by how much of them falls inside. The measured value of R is 1.6 AA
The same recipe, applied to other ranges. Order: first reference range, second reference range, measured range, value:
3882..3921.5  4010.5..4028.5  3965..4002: 5.9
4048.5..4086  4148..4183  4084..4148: 1.3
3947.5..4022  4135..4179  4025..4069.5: -3.1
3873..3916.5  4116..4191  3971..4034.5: -3.1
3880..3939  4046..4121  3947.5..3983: 4.3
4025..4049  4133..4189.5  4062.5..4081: 0.1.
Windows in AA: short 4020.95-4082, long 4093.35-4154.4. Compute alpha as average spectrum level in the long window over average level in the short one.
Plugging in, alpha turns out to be 1.02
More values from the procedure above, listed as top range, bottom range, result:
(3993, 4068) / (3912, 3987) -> 1.49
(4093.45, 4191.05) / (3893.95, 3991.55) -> 1.43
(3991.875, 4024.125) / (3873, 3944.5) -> 1.43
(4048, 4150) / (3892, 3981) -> 1.47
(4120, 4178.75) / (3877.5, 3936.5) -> 1.46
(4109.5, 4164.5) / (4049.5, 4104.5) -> 1.07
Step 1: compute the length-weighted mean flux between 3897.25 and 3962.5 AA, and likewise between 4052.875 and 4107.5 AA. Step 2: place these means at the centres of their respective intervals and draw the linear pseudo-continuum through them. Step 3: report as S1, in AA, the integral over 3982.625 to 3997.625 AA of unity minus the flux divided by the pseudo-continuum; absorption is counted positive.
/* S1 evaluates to -3.3 AA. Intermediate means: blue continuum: 22.3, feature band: 31.4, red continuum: 30.7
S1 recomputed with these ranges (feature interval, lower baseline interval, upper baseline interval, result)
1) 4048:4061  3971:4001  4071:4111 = -0.91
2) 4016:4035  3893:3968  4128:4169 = -3.18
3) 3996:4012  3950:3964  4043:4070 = -1.84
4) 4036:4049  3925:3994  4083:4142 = -1.89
